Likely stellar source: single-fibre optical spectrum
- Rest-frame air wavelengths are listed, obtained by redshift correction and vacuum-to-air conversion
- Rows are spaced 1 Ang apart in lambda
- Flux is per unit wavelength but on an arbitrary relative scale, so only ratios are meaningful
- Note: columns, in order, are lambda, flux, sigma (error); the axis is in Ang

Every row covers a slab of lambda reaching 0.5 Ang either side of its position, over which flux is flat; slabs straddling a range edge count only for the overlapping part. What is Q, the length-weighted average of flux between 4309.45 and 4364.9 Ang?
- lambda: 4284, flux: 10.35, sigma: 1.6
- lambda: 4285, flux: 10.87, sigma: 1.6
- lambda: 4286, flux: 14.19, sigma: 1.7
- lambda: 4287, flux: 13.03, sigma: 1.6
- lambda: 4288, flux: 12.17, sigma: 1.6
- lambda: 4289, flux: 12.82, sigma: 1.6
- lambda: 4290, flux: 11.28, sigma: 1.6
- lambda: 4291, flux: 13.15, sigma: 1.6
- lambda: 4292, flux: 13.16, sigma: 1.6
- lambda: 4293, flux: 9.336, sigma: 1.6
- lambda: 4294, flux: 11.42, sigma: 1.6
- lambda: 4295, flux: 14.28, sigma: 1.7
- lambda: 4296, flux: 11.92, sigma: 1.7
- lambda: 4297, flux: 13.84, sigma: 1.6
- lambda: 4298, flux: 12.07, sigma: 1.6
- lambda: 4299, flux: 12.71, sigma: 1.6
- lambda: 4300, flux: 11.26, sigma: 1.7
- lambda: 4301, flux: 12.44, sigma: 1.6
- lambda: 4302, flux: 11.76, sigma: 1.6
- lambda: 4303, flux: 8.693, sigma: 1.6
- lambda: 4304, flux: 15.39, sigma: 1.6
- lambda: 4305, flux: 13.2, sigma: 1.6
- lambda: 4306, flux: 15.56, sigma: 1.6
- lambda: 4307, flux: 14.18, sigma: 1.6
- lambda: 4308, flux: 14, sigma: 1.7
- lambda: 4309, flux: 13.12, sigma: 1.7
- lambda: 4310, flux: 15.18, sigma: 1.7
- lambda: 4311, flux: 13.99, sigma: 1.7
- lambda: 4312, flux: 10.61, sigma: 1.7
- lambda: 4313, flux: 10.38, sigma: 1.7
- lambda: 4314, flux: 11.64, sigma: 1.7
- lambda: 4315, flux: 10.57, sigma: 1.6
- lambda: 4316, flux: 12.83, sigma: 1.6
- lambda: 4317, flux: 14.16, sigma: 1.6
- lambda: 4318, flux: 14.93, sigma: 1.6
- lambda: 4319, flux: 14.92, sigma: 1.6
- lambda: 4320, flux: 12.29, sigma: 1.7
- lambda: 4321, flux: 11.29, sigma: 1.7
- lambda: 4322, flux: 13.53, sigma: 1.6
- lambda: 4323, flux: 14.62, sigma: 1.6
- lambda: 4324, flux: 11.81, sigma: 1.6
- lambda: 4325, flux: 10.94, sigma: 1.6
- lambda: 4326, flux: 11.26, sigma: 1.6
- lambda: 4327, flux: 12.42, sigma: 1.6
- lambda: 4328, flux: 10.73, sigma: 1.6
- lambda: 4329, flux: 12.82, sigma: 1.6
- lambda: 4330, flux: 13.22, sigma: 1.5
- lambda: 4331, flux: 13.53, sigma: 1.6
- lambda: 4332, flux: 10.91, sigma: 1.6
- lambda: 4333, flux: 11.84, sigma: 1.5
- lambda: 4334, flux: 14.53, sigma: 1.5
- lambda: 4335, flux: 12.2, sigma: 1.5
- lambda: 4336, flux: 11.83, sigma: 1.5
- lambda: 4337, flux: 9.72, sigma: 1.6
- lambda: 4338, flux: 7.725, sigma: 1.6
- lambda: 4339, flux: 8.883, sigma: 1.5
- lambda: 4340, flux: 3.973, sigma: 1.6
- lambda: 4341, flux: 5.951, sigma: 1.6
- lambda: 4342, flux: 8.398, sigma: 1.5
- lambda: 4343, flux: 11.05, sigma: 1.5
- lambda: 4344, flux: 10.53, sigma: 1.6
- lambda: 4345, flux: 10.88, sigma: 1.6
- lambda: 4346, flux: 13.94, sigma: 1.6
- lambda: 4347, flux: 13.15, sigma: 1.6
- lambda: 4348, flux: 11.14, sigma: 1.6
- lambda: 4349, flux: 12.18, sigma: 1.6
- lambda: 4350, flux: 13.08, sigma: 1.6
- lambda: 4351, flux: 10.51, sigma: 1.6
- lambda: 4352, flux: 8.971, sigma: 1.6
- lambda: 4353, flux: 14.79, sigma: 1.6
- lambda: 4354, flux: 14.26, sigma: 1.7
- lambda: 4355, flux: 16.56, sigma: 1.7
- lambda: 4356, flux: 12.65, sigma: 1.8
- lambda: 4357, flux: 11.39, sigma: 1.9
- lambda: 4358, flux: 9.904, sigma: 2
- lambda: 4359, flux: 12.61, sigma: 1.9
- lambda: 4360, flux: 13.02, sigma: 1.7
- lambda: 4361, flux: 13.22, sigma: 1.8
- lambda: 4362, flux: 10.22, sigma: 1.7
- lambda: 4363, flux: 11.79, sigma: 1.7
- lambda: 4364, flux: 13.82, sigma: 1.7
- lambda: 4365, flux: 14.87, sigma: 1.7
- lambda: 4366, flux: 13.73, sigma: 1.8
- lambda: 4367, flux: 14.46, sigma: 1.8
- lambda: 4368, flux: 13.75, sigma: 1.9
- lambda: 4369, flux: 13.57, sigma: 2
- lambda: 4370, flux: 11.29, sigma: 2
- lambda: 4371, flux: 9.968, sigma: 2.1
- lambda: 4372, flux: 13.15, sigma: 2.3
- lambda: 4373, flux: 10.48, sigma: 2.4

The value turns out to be 11.9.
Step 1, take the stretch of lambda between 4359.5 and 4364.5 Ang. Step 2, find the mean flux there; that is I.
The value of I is 12.4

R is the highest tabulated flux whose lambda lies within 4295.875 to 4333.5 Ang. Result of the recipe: 15.56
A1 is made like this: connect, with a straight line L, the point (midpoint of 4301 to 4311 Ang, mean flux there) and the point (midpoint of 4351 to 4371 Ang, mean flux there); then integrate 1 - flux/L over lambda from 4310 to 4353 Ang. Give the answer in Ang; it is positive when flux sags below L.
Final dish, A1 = 5.0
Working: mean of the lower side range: 13.4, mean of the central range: 11.6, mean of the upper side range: 12.8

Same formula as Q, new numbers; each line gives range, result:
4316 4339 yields 12.3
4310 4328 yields 12.5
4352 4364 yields 12.7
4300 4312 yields 13.2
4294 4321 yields 12.9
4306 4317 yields 12.9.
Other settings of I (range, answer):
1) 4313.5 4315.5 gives 11.1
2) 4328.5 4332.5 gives 12.6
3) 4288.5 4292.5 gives 12.6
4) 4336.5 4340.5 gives 7.58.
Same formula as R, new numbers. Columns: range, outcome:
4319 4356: 16.56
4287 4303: 14.28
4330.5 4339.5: 14.53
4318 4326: 14.93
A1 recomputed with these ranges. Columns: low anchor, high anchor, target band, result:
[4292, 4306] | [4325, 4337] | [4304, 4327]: -1.4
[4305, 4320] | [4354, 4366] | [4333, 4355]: 3.4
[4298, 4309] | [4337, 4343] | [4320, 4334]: -4.3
